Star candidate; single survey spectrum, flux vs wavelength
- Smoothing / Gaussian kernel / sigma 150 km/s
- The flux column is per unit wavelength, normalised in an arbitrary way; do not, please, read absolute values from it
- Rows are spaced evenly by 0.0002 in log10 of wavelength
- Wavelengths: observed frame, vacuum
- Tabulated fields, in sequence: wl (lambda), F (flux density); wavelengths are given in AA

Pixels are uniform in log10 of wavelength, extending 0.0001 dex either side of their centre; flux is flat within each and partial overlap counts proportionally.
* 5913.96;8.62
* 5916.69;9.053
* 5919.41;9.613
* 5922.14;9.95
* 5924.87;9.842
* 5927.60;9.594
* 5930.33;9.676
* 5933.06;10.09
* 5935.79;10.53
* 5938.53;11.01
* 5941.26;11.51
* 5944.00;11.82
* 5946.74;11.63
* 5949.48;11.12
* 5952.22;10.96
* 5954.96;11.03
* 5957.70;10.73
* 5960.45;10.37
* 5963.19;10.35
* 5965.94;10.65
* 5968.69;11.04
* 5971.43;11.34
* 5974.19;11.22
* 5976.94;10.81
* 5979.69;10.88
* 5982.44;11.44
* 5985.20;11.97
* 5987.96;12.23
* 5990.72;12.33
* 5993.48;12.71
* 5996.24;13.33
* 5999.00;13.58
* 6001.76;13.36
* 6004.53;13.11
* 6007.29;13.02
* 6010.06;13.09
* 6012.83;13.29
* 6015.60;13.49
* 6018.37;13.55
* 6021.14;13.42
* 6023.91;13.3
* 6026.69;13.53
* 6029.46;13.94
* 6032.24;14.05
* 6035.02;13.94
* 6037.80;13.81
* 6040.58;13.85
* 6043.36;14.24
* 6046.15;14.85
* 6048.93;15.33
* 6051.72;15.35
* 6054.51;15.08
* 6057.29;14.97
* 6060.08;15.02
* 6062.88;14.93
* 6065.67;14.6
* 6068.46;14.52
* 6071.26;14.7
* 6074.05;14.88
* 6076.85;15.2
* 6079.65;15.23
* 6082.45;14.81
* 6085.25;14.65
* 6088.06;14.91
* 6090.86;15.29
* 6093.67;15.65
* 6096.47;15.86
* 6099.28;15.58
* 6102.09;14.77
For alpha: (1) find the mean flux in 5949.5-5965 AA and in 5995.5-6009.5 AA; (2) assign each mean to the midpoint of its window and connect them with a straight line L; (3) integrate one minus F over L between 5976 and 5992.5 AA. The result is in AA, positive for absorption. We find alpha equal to 0.8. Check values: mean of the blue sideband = 10.7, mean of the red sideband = 13.3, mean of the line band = 11.7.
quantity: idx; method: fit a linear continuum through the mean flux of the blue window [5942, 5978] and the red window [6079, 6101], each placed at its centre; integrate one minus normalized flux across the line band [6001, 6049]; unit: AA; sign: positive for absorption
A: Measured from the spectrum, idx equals -2.1 AA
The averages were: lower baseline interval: 11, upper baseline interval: 15.2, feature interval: 13.7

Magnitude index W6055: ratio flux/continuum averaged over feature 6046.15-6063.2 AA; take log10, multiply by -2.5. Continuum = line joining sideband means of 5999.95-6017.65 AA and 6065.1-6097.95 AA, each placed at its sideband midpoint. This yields -0.05 mag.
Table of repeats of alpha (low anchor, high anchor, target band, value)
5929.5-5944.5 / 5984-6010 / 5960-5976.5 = 1.4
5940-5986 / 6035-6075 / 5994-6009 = -0.8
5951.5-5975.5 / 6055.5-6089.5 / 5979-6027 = -2.2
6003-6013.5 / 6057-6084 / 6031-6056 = -0.7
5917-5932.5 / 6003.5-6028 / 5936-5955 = -1.3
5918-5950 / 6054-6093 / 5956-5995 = 1.8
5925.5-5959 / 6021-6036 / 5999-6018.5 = -0.4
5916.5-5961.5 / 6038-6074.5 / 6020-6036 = 0.1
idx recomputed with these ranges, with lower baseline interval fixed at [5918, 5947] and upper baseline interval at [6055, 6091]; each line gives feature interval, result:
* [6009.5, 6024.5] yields -0.30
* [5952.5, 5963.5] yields 0.55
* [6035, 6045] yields -0.10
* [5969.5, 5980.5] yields 0.66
